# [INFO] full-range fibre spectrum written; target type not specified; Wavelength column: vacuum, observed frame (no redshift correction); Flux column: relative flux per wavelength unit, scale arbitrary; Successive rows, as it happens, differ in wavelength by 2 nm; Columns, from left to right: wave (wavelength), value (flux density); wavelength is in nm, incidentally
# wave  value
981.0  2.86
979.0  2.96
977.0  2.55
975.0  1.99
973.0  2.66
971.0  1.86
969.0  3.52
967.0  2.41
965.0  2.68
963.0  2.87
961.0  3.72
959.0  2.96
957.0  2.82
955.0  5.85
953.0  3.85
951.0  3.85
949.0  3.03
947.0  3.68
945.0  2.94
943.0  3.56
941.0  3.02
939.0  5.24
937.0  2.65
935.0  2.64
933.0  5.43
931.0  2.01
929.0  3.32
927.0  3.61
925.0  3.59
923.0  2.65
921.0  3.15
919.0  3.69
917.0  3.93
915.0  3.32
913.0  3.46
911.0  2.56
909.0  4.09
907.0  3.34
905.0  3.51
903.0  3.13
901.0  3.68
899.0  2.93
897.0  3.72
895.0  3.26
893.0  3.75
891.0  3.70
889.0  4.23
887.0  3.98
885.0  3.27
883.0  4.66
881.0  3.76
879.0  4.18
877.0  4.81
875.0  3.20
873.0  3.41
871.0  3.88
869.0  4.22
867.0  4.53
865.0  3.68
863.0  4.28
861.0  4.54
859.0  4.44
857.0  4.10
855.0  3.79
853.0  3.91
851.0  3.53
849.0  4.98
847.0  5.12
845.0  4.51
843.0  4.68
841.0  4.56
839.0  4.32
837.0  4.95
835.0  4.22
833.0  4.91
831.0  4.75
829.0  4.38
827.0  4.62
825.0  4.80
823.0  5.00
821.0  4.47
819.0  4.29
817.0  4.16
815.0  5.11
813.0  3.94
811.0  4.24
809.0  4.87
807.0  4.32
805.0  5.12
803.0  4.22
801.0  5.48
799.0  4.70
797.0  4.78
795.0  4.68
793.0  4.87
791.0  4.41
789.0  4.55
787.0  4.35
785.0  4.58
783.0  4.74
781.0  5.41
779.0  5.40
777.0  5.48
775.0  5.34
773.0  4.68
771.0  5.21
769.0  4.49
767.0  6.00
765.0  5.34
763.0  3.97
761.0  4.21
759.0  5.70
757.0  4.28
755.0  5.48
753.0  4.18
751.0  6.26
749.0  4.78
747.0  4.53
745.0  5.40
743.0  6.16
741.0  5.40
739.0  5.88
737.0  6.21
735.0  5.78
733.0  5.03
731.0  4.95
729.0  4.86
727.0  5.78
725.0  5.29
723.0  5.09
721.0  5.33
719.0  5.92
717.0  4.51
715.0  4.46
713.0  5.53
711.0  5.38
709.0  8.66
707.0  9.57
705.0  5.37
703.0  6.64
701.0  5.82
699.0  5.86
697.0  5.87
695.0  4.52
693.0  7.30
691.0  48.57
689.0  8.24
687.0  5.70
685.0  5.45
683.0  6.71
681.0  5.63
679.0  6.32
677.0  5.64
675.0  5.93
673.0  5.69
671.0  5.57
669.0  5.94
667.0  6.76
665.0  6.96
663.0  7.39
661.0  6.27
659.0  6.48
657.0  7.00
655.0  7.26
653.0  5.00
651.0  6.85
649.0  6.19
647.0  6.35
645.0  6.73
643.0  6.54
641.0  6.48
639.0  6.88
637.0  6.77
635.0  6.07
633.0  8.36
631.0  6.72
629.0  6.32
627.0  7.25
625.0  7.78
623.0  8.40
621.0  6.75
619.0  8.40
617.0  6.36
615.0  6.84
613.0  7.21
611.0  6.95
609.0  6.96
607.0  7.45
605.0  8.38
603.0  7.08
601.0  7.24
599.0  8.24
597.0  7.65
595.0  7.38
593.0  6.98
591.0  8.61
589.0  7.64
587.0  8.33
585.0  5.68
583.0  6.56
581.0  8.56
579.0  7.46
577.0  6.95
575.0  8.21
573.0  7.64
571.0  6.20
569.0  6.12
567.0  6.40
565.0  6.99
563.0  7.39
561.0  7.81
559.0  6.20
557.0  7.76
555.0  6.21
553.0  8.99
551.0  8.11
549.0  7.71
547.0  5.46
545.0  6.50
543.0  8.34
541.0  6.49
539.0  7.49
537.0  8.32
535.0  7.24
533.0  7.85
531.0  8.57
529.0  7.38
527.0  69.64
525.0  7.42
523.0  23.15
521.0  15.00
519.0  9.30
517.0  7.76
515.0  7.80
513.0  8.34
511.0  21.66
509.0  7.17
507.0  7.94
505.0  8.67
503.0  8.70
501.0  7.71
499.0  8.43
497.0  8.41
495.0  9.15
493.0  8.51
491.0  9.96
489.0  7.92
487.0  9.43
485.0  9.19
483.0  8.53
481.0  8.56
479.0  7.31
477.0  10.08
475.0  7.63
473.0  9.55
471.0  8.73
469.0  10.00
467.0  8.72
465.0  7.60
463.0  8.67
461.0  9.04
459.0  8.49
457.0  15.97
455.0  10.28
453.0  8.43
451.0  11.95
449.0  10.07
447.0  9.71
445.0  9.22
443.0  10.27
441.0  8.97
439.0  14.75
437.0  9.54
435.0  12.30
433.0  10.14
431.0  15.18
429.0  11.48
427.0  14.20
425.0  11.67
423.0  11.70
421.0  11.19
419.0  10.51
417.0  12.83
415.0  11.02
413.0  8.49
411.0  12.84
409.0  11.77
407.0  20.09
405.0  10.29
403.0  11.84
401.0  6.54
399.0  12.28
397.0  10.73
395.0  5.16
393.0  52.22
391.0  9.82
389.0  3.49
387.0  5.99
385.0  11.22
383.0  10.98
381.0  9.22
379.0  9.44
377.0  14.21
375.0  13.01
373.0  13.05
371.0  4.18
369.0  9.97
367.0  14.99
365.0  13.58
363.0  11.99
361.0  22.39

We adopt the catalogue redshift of 0.052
